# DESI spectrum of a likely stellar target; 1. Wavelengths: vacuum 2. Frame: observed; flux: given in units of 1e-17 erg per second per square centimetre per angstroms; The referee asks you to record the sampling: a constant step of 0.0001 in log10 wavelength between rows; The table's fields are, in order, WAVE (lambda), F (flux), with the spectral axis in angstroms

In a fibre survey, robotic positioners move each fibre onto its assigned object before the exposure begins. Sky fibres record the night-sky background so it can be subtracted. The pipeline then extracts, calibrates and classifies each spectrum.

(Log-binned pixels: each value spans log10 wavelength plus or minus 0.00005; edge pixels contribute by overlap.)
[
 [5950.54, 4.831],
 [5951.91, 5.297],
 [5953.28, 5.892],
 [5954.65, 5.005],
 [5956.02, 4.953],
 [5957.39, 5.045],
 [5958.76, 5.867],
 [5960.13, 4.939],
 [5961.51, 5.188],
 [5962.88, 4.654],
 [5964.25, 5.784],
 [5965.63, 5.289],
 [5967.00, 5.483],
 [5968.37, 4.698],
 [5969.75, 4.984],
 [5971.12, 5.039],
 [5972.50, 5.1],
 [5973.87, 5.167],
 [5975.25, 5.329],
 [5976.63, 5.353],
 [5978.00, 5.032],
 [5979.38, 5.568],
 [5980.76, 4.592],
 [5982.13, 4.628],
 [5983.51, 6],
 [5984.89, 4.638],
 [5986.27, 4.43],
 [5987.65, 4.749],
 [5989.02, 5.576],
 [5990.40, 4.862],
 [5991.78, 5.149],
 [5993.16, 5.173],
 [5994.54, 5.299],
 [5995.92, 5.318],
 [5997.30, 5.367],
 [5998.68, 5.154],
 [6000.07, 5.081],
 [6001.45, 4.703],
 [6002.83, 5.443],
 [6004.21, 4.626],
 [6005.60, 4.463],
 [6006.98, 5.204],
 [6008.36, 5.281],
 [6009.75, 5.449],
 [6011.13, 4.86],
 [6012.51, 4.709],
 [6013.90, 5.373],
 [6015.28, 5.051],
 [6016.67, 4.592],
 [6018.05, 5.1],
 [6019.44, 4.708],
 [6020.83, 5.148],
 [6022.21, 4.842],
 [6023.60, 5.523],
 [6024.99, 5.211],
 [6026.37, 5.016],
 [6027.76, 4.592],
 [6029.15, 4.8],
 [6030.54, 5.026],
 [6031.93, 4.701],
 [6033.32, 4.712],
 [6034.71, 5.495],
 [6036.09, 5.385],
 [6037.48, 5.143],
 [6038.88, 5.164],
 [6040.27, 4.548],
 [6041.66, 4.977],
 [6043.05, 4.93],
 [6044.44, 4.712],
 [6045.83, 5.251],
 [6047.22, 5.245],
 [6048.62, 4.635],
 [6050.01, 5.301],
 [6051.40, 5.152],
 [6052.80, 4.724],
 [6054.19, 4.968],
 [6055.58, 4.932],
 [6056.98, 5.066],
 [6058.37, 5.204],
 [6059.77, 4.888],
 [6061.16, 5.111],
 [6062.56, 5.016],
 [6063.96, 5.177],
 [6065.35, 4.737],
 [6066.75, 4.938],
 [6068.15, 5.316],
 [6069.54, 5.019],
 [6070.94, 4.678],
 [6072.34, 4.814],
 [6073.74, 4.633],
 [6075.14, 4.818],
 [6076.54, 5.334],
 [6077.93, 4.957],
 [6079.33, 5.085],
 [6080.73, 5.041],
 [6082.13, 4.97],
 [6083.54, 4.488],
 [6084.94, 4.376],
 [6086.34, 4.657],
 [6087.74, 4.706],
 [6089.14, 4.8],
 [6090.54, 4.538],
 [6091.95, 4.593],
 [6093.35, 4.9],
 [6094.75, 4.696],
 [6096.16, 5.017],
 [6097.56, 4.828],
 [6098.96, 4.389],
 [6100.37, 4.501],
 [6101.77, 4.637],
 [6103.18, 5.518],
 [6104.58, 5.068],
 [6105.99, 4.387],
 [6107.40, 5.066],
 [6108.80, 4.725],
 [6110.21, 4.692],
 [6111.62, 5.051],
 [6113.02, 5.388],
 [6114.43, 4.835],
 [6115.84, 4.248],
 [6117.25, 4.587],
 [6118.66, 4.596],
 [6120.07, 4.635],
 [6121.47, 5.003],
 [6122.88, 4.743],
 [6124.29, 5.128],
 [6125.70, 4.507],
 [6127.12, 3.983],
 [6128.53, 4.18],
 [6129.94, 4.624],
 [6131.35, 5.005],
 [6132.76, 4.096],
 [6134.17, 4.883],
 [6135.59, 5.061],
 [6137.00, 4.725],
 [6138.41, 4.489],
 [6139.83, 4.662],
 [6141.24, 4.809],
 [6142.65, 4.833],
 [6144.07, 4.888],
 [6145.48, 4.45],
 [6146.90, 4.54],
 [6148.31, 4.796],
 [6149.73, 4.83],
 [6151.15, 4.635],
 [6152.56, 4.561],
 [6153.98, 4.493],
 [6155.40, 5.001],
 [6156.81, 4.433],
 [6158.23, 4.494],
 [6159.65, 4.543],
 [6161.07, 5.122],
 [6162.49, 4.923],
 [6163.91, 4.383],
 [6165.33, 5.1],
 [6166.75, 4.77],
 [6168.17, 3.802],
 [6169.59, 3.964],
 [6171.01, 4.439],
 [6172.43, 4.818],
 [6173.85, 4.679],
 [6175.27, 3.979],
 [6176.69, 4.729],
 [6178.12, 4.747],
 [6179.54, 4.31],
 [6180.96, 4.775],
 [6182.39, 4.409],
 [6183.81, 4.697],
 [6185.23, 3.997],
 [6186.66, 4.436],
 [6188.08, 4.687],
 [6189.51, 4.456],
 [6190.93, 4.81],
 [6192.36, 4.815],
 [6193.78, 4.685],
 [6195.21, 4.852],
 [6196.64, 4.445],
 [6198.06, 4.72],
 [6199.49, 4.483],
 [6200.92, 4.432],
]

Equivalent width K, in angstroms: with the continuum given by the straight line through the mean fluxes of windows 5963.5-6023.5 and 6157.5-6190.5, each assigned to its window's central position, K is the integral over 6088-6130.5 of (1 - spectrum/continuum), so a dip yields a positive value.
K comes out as 0.0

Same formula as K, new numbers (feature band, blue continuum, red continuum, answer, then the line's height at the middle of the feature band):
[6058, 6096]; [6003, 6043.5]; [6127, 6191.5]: -0.26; 4.84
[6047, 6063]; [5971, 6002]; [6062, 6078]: -0.11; 4.98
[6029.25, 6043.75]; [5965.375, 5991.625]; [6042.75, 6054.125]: 0.03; 5.01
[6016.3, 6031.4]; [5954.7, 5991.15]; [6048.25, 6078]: 0.22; 5.04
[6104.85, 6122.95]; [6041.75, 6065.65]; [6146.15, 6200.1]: 0.08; 4.8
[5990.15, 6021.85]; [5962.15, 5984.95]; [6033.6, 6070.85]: 0.33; 5.1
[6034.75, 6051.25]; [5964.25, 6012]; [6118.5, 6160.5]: -0.37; 4.94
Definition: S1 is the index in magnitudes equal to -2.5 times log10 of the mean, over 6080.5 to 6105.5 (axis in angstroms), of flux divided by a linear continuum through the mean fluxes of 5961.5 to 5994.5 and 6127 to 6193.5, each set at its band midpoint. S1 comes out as 0.01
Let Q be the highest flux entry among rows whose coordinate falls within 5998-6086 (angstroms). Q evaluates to 5.523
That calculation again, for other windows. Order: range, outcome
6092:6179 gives 5.518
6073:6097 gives 5.334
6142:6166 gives 5.122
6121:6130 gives 5.128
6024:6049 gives 5.495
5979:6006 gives 6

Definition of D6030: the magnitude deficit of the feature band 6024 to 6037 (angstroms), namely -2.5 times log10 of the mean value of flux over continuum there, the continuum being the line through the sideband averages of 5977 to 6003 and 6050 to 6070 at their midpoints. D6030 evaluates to 0.01 mag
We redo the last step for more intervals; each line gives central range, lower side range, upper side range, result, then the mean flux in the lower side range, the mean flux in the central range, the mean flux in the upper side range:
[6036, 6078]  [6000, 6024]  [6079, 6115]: -0.02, 5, 4.99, 4.8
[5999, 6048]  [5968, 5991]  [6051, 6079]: 0.00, 5.05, 5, 4.97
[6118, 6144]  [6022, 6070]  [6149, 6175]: 0.01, 5.01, 4.67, 4.6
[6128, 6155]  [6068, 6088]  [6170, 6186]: -0.01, 4.85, 4.67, 4.5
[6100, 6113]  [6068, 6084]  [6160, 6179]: -0.02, 4.92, 4.89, 4.57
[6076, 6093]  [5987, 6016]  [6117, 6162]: 0.01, 5.09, 4.79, 4.67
